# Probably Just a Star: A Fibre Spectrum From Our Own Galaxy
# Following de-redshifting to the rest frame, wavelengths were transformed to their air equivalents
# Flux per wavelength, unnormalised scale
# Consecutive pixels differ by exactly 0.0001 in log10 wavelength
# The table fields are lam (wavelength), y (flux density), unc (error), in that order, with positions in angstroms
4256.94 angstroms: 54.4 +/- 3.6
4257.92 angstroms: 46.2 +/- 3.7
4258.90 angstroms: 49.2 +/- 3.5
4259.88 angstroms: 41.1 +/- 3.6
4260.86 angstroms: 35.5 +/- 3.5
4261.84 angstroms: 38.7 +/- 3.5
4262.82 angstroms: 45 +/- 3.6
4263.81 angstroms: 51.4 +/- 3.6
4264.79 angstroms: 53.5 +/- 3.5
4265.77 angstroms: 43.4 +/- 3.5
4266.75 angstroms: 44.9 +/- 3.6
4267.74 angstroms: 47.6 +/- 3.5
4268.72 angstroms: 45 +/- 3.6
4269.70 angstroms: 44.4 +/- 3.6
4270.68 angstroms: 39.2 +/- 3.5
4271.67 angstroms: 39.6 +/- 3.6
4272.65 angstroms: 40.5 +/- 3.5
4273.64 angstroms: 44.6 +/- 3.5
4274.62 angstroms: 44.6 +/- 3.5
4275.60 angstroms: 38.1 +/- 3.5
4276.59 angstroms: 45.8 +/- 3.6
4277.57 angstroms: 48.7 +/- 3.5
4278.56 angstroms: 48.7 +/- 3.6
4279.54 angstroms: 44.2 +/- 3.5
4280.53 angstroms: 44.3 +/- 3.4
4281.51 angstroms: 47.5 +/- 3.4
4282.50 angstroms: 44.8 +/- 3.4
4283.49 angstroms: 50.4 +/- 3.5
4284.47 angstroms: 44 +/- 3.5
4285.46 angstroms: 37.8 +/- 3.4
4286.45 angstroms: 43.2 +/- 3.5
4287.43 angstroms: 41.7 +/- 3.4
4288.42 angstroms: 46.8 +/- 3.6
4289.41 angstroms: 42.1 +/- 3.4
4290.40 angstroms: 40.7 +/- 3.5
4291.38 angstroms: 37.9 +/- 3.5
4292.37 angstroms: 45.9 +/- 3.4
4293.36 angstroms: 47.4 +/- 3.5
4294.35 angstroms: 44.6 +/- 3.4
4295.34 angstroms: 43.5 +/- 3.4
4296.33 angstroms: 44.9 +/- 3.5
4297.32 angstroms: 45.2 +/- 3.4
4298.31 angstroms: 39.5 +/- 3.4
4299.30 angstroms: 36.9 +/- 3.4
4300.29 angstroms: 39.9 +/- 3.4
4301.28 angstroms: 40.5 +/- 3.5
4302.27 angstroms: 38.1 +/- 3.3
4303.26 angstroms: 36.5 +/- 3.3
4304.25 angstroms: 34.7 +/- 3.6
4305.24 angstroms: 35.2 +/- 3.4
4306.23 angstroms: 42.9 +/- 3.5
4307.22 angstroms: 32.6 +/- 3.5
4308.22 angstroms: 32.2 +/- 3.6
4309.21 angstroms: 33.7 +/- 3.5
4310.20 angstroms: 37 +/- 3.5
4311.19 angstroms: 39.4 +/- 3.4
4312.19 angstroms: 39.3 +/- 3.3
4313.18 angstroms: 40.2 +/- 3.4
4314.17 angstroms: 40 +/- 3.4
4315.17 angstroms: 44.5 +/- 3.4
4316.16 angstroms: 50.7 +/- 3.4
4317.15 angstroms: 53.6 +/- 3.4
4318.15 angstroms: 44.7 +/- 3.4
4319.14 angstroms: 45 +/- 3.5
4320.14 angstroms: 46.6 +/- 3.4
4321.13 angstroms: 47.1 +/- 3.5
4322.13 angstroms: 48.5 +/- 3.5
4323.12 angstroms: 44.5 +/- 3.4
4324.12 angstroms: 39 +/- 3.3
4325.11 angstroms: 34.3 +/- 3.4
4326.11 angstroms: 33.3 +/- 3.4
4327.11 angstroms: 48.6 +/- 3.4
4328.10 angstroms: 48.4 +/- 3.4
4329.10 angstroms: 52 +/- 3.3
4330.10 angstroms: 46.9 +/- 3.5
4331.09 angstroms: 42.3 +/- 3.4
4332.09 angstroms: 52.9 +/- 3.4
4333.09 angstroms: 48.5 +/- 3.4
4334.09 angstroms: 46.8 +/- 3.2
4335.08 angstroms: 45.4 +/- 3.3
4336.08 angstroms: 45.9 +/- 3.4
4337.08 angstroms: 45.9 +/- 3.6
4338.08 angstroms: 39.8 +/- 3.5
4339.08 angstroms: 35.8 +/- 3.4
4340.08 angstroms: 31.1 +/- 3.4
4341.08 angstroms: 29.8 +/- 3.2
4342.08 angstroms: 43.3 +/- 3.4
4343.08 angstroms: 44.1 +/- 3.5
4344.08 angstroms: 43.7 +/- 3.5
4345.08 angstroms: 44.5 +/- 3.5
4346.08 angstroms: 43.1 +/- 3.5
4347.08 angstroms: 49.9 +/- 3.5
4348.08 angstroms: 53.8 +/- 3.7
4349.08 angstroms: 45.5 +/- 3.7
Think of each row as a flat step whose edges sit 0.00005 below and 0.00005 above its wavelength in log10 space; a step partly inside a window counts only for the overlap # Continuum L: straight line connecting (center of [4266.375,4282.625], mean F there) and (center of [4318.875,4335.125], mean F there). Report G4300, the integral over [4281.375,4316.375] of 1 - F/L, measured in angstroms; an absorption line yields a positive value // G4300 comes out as 2.9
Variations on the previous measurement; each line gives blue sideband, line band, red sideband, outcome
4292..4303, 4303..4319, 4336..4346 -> 0.6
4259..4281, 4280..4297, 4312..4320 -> 0.2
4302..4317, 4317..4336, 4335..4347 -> -2.6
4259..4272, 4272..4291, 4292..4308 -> -0.8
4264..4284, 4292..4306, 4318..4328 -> 1.0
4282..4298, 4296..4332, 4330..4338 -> 2.8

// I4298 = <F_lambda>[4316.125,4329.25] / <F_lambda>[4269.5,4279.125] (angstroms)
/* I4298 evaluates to 1.04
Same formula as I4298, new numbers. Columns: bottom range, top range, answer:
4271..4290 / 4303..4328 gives 0.93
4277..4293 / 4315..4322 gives 1.07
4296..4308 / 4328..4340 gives 1.17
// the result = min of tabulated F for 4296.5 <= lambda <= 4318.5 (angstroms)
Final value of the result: 32.2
